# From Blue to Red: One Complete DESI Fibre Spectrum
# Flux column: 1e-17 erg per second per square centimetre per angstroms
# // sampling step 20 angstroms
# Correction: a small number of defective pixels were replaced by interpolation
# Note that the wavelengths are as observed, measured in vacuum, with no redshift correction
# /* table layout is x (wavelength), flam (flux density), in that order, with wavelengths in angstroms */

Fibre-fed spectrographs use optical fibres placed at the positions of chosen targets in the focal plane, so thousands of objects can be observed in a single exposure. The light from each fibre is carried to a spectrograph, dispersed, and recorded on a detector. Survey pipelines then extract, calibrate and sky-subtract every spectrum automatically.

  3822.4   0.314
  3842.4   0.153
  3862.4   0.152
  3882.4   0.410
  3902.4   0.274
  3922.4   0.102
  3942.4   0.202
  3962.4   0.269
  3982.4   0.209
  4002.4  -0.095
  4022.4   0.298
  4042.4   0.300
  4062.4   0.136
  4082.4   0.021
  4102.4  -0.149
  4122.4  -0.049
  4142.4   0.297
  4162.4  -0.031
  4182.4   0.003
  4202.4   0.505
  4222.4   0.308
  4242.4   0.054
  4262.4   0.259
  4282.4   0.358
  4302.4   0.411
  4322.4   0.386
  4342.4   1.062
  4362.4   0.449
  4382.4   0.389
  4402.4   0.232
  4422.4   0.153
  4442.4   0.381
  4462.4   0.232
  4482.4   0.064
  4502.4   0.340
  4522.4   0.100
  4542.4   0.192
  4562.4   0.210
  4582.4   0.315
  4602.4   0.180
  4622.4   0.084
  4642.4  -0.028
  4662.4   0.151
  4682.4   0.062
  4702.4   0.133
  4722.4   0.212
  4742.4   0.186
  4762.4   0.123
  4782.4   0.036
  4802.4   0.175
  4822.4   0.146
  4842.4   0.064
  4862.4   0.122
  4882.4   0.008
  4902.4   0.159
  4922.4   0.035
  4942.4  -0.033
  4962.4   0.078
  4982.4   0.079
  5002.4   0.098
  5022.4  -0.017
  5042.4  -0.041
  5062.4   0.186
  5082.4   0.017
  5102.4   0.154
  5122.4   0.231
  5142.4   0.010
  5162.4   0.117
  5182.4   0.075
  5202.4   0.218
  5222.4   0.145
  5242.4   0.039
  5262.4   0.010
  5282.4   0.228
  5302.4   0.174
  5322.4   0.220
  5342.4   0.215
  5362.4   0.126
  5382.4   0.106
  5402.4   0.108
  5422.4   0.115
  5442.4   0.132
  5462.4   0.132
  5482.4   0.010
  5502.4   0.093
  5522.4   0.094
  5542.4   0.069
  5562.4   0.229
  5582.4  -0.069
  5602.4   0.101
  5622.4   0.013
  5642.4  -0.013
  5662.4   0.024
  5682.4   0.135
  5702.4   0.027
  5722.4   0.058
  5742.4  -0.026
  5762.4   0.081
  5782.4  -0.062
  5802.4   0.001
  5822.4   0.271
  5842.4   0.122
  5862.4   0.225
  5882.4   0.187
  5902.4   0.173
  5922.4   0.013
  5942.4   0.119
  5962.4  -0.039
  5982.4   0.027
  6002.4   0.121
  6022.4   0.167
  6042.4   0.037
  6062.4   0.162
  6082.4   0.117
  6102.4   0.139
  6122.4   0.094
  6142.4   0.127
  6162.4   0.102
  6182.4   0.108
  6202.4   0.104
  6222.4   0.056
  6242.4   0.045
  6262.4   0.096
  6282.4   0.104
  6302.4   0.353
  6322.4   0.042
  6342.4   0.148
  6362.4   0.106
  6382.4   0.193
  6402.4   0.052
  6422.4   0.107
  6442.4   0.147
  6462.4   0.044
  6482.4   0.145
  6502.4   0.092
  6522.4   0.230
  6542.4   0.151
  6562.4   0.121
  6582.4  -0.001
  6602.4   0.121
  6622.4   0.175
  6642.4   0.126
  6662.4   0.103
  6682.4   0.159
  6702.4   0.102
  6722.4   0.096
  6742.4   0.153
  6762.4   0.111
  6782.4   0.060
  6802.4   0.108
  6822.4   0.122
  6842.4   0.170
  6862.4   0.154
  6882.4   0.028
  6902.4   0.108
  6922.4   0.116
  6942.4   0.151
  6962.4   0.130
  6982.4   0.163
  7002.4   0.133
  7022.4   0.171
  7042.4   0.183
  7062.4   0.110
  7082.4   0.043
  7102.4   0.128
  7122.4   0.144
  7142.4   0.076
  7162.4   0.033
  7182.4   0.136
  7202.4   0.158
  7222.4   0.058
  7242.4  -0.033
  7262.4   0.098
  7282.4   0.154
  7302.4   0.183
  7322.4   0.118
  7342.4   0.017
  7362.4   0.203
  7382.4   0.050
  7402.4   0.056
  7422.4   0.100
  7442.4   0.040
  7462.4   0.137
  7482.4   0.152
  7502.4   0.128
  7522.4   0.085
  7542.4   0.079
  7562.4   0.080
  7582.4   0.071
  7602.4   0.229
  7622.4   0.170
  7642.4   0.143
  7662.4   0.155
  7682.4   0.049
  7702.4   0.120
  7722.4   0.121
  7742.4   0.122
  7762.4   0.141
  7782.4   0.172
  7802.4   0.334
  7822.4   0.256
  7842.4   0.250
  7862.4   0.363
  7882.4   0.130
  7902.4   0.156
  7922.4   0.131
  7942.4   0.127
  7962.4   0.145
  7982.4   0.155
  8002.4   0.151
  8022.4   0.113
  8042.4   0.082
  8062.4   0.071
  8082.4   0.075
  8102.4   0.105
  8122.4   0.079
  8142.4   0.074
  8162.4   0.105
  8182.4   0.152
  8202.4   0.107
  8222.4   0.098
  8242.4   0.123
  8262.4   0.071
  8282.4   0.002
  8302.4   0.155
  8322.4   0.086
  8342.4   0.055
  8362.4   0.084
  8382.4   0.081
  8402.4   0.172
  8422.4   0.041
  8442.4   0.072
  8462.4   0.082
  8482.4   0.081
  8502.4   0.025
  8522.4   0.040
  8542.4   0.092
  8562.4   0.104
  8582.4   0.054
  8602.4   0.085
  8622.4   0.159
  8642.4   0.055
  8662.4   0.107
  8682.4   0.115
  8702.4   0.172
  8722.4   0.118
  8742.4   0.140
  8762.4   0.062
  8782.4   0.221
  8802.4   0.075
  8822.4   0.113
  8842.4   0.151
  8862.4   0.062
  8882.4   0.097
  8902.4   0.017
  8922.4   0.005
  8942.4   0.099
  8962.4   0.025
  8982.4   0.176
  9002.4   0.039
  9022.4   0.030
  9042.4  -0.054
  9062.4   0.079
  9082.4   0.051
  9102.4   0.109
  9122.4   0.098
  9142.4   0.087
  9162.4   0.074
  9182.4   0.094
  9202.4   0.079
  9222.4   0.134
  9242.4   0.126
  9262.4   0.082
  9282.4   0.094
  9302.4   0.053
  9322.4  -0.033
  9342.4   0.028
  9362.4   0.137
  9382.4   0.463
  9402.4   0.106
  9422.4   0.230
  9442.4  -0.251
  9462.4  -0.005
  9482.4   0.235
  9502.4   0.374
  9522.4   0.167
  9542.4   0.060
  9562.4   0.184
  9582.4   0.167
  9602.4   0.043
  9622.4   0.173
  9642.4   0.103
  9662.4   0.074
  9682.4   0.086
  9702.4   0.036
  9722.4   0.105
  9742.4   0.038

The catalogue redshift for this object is 1.80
